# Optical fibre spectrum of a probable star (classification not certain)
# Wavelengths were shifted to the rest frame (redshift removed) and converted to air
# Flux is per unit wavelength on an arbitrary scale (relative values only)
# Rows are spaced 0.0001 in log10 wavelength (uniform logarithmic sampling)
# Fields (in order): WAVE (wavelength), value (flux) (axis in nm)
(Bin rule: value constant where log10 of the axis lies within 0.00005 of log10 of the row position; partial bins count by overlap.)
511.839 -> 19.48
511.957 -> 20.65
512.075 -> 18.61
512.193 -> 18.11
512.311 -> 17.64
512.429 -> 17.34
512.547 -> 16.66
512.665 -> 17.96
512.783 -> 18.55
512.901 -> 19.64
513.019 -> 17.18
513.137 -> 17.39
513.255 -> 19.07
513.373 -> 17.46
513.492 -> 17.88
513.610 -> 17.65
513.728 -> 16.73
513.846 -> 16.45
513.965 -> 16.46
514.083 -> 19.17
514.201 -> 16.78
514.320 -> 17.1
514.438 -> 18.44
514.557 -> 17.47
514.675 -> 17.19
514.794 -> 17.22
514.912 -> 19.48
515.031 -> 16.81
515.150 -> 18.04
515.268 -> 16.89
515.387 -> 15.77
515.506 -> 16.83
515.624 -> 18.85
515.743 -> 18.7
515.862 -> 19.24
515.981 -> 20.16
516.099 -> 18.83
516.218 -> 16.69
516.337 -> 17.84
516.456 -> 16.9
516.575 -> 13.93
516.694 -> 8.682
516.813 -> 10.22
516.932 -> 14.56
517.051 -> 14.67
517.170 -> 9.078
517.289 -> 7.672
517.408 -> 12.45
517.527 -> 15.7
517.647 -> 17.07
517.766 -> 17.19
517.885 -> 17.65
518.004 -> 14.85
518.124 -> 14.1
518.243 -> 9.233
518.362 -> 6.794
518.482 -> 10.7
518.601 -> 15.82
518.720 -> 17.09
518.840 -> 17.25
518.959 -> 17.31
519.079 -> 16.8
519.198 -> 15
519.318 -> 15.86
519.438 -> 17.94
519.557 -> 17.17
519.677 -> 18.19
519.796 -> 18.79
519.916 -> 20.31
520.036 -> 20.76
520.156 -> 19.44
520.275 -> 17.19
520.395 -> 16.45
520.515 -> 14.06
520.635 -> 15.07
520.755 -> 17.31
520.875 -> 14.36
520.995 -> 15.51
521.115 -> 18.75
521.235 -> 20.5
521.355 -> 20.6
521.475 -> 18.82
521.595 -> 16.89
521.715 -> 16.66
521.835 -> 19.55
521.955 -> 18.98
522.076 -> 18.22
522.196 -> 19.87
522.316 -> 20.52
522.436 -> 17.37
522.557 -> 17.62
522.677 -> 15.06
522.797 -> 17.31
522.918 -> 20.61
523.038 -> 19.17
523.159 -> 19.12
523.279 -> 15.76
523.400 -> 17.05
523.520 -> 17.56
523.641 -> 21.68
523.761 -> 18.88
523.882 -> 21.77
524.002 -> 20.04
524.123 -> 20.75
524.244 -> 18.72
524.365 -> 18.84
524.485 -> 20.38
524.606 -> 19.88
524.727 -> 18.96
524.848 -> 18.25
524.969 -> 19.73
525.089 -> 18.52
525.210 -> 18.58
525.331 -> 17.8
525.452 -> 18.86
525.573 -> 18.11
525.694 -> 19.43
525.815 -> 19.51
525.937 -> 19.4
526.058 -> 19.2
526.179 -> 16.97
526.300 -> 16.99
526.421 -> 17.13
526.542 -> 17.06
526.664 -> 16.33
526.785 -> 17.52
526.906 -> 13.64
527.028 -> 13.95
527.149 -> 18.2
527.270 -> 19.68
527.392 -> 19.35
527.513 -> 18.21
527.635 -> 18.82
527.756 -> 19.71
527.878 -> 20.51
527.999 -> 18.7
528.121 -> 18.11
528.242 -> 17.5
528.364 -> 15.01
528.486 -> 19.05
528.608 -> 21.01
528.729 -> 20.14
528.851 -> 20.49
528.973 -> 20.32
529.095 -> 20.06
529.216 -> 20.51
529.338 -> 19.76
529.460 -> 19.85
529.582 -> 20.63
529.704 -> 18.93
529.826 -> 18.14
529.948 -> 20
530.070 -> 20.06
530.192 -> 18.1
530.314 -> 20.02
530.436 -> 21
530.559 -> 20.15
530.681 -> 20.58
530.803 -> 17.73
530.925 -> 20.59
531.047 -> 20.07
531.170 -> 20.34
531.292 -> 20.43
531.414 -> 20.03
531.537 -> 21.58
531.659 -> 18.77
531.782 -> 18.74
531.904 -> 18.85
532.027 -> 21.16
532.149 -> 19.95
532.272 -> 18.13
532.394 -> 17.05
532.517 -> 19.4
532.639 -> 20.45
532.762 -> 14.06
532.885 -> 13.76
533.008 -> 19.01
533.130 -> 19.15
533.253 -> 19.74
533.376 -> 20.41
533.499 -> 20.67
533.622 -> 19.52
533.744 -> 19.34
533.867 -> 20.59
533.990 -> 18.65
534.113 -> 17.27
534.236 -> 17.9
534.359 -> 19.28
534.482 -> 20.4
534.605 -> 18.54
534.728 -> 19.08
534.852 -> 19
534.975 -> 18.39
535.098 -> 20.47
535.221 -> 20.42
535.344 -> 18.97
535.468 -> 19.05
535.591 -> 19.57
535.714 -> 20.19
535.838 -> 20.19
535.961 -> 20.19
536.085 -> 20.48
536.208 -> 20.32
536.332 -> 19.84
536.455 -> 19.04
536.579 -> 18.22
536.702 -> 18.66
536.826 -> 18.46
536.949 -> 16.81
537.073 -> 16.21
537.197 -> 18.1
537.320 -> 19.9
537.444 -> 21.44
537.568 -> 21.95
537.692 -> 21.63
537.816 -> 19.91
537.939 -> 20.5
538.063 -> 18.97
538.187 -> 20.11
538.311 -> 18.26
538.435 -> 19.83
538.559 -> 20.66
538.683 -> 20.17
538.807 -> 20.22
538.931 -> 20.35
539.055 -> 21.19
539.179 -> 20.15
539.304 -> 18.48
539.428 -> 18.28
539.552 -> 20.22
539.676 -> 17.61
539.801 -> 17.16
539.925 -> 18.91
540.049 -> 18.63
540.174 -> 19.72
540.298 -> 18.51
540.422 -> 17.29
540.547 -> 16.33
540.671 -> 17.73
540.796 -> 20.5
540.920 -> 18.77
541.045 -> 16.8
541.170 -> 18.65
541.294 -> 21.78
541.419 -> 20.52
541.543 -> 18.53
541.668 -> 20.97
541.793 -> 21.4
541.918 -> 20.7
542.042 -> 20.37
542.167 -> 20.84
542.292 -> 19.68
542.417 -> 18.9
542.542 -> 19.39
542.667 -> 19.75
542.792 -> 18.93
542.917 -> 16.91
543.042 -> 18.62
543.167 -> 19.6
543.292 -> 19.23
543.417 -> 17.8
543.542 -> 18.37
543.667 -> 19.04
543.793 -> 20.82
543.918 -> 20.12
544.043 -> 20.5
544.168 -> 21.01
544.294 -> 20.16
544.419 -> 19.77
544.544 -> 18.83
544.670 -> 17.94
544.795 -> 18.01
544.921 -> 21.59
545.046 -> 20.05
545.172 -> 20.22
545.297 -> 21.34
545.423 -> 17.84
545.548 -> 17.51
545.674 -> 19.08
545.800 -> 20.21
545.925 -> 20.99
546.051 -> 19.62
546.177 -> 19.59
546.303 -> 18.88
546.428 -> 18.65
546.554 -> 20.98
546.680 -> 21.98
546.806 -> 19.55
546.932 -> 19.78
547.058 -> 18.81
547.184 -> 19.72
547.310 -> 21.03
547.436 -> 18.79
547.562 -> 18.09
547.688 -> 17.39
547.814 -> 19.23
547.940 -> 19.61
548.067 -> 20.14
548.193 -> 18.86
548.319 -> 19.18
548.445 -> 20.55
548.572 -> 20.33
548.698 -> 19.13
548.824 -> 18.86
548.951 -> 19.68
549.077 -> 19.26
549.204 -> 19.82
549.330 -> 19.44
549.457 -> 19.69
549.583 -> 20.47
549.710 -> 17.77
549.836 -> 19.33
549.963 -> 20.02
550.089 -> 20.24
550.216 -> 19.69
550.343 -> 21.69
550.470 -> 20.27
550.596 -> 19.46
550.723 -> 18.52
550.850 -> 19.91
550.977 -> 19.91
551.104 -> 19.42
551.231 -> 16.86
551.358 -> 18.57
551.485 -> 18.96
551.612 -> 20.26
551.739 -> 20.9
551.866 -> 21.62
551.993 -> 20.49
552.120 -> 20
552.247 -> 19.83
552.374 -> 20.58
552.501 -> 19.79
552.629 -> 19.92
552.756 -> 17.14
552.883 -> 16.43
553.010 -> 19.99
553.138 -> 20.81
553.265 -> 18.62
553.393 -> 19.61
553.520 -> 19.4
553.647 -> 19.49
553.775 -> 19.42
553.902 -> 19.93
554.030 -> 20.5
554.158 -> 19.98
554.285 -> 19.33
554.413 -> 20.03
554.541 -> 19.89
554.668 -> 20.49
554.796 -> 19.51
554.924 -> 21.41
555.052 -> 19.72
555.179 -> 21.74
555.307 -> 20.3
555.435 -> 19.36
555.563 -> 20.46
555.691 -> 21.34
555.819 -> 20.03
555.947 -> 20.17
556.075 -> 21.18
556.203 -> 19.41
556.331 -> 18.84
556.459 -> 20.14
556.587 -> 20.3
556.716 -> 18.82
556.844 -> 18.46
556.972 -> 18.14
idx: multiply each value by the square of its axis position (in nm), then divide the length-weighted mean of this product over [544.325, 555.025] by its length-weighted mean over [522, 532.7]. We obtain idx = 1.1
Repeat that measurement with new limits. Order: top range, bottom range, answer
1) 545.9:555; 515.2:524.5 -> 1.30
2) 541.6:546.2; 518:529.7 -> 1.17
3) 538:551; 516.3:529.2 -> 1.22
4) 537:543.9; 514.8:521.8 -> 1.30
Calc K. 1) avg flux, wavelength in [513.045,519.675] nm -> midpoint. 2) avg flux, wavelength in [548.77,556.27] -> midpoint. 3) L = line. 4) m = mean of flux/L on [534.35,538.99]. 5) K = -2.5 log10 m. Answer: -0.08 mag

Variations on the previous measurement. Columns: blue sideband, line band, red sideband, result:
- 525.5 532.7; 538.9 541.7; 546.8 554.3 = 0.018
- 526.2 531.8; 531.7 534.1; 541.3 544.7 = 0.018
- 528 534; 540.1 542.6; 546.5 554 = 0.006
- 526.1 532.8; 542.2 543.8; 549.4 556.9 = 0.025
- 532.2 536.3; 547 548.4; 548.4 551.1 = 0.024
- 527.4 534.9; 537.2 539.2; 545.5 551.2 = -0.048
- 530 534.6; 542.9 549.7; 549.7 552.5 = 0.009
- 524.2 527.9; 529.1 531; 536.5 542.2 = -0.064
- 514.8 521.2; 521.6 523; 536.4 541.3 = -0.107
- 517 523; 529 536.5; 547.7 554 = -0.099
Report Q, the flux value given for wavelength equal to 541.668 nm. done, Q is 20.97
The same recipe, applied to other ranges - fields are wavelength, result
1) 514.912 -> 19.48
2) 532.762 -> 14.06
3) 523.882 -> 21.77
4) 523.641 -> 21.68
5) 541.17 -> 18.65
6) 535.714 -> 20.19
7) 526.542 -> 17.06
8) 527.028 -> 13.95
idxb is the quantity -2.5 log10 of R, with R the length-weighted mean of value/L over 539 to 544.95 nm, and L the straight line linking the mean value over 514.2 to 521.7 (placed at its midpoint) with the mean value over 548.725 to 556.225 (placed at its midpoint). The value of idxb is -0.03 mag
